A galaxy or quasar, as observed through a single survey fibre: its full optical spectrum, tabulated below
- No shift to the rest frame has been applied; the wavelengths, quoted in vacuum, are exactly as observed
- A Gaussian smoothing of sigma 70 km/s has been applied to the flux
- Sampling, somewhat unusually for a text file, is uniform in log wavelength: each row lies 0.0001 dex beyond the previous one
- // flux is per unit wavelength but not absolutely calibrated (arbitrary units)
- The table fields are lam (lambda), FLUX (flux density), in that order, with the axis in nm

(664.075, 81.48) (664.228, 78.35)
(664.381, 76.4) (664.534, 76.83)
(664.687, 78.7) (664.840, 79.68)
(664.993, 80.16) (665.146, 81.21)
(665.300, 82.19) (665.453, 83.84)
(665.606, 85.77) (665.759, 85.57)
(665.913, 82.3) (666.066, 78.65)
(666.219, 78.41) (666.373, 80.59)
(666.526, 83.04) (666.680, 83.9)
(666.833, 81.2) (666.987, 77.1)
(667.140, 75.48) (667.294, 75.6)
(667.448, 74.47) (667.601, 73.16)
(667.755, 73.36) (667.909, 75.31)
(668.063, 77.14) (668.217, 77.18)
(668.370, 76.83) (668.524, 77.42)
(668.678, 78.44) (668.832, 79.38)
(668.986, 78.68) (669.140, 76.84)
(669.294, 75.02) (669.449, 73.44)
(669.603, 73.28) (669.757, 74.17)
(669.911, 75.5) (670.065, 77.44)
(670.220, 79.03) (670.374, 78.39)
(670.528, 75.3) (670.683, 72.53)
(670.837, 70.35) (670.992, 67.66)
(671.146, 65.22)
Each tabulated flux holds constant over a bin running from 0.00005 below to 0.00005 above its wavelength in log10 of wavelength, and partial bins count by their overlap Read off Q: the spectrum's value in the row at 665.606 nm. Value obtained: 85.77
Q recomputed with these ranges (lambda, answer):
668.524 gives 77.42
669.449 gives 73.44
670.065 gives 77.44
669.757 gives 74.17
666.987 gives 77.1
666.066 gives 78.65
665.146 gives 81.21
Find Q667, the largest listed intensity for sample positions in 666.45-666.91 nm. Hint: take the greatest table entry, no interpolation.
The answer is 83.9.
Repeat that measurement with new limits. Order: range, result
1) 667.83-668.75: 78.44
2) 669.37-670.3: 79.03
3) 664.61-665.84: 85.77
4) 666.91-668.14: 77.14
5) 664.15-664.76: 78.7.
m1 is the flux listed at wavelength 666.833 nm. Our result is 81.2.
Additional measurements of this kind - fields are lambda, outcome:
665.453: 83.84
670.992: 67.66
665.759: 85.57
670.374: 78.39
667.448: 74.47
